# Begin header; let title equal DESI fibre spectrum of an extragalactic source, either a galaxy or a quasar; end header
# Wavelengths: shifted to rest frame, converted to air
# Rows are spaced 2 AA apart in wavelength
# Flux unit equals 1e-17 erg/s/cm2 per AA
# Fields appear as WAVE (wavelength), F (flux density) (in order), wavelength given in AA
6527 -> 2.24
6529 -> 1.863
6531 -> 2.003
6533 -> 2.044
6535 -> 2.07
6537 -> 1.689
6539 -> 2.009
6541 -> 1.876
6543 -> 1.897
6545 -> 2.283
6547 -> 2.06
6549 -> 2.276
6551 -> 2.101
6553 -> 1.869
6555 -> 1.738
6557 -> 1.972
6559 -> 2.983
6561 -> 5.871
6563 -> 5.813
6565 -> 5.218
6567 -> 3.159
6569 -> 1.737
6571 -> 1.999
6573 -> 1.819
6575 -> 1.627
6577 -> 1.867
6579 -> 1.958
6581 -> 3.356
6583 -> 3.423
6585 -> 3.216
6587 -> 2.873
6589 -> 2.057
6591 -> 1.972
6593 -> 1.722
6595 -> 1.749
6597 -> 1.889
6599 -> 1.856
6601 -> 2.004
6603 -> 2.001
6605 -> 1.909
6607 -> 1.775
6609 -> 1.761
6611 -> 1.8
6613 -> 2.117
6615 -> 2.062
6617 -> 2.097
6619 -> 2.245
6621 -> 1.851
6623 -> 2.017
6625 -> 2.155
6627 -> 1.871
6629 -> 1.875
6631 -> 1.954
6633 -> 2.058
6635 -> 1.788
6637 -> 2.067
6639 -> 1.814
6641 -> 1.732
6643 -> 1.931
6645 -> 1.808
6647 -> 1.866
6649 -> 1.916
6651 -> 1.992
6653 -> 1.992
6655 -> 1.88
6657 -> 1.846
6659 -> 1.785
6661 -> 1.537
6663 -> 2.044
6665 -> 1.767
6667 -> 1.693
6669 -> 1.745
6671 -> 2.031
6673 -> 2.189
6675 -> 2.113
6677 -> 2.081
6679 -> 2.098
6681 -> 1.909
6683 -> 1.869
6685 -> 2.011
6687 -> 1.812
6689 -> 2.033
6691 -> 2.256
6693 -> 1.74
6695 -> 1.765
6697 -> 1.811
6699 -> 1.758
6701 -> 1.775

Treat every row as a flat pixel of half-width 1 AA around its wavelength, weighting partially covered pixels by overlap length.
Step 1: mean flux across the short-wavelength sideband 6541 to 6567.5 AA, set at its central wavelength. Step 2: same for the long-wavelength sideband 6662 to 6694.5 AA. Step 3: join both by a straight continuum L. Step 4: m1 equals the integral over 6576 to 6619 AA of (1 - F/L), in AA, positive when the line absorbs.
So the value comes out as 7.5 AA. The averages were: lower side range 2.97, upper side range 1.96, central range 2.17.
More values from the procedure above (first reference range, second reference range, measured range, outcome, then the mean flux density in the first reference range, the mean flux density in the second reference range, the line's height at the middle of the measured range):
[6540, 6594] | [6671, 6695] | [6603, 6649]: 7.4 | 2.62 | 2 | 2.31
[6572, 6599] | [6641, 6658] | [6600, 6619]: 1.4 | 2.26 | 1.89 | 2.12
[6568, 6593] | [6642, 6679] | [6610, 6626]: 0.5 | 2.3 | 1.91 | 2.12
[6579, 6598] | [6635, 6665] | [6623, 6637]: 0.6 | 2.45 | 1.87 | 2.05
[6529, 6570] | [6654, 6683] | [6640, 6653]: 1.0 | 2.61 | 1.91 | 2.04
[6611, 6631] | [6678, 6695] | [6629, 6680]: 2.0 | 2.02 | 1.95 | 1.98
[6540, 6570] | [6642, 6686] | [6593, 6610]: 4.1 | 2.86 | 1.91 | 2.45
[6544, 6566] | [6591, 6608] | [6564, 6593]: -1.3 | 3.11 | 1.87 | 2.45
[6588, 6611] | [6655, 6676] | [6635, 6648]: 0.1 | 1.88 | 1.88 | 1.88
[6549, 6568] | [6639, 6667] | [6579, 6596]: 2.3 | 3.35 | 1.85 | 2.89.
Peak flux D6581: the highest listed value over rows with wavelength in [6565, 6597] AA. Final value 5.218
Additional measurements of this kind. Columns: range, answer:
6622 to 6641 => 2.155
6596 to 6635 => 2.245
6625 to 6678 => 2.189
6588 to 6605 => 2.057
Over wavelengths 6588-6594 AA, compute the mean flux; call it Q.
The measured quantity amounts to 1.92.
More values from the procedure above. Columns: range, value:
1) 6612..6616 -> 2.09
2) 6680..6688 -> 1.9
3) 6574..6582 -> 2.2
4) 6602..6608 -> 1.9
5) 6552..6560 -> 2.14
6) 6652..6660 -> 1.88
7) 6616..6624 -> 2.05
